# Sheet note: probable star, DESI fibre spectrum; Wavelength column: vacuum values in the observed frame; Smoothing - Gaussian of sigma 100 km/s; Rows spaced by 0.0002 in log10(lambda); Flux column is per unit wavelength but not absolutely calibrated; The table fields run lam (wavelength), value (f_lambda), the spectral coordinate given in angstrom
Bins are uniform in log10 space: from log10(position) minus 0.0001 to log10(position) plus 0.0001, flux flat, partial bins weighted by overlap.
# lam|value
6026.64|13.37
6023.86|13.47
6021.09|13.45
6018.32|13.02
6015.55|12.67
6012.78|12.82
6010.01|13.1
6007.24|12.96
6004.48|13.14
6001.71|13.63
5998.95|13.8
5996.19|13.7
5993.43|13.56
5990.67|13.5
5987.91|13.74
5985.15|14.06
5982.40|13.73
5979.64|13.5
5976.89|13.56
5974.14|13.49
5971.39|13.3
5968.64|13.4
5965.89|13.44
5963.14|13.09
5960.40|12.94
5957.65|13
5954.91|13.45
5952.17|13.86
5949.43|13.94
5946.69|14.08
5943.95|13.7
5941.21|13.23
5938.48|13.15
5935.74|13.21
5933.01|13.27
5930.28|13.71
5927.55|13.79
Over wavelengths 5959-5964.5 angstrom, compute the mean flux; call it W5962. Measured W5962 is 13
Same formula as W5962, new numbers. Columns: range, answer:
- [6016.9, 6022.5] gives 13.2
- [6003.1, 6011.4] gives 13.1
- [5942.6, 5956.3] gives 13.8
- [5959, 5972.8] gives 13.2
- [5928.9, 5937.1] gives 13.4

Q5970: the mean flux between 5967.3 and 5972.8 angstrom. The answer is 13.4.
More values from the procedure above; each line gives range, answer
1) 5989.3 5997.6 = 13.6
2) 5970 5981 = 13.5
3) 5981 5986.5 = 13.9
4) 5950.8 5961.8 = 13.3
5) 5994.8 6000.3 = 13.8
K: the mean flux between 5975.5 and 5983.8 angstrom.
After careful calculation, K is 13.6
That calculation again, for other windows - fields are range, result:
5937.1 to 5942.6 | 13.2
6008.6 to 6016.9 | 12.9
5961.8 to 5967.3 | 13.3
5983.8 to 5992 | 13.8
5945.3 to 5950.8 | 14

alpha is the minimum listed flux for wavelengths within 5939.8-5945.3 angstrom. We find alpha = 13.23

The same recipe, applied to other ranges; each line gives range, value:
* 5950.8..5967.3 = 12.94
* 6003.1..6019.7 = 12.67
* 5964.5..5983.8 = 13.3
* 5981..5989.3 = 13.73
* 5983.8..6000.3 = 13.5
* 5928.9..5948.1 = 13.15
